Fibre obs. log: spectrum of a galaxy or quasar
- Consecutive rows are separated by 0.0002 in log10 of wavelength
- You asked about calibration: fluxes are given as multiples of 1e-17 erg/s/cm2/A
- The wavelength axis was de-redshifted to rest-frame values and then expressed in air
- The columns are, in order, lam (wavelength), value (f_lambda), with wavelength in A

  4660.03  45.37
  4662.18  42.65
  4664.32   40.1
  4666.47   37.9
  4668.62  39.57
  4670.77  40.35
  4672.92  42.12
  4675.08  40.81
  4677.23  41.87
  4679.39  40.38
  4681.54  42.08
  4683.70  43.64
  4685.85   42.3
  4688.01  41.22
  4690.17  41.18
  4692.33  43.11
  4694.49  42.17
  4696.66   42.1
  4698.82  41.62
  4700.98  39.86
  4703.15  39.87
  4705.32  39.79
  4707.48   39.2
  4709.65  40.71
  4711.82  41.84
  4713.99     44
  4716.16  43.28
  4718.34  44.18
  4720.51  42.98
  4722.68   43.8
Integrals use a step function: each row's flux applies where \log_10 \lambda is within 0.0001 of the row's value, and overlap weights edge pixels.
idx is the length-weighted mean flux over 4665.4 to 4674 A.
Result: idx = 40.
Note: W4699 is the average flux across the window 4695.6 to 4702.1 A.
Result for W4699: 41.2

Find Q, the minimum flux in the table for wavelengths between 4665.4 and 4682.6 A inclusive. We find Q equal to 37.9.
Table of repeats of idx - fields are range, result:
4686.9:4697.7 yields 41.9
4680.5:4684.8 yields 42.9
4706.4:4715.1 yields 41.5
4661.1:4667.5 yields 40.3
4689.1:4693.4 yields 42.1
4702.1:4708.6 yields 39.6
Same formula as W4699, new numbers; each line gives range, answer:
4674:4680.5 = 41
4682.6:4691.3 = 42.1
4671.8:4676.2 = 41.4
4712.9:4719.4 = 43.8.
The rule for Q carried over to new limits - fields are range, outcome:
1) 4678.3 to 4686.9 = 40.38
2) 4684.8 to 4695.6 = 41.18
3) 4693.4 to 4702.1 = 39.86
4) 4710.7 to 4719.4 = 41.84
